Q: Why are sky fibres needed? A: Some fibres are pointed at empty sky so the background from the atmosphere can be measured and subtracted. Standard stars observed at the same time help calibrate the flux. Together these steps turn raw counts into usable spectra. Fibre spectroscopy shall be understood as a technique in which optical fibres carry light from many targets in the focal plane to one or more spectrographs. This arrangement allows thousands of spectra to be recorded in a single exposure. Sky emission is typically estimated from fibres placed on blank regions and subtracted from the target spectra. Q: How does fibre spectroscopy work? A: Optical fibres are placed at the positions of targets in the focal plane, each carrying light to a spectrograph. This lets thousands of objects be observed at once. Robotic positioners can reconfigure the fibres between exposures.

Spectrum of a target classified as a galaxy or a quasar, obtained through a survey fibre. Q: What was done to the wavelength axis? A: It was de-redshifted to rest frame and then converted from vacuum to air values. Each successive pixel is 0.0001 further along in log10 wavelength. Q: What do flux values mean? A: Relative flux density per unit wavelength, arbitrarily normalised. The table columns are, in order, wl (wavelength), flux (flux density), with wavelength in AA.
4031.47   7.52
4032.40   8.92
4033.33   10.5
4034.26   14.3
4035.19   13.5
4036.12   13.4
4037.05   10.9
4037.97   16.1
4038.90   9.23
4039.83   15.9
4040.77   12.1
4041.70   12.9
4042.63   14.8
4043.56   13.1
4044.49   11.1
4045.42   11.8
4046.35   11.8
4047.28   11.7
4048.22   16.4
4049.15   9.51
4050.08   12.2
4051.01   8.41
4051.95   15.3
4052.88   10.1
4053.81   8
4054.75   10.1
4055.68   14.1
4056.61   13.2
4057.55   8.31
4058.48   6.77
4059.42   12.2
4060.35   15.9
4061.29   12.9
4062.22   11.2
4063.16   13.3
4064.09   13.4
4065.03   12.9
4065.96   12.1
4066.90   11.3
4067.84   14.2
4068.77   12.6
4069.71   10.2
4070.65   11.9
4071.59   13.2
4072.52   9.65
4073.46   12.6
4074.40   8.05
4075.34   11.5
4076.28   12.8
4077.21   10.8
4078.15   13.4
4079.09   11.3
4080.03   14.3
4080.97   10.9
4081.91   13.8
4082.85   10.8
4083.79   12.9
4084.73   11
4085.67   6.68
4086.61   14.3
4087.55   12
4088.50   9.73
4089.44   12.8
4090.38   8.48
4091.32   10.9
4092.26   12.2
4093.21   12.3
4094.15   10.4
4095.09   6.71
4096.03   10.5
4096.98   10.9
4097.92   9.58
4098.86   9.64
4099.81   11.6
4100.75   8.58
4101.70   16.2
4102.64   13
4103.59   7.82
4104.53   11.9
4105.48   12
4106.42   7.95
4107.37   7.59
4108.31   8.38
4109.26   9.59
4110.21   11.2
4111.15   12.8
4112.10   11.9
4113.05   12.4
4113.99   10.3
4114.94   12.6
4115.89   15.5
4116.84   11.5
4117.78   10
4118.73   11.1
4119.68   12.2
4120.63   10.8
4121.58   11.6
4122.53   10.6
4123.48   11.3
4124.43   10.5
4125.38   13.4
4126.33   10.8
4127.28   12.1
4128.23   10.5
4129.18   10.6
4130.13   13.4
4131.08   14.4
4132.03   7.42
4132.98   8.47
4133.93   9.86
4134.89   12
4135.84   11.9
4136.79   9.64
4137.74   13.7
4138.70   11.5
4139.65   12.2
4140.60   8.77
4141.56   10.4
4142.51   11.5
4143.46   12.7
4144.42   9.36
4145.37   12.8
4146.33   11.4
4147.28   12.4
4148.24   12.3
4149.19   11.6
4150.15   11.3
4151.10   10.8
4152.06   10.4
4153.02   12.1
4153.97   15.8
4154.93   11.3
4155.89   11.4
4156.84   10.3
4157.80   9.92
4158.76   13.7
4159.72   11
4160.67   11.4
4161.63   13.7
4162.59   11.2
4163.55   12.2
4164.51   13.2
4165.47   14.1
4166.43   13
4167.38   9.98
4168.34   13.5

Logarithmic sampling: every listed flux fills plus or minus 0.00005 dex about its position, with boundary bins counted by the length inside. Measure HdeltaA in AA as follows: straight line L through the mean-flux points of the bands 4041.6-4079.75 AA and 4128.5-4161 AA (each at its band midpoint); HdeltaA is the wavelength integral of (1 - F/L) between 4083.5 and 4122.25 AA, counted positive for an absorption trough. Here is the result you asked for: 2.3 AA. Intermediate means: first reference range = 11.9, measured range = 11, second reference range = 11.4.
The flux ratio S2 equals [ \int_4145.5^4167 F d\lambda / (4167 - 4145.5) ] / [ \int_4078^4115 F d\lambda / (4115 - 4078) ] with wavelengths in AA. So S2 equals 1.09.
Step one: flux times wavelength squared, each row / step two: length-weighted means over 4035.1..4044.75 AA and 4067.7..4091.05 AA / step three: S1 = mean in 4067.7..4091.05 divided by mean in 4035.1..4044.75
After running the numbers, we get 0.90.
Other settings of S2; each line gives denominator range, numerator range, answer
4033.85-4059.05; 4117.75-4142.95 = 0.93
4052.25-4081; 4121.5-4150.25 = 0.96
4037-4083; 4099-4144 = 0.93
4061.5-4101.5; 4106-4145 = 0.97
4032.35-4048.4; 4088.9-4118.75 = 0.86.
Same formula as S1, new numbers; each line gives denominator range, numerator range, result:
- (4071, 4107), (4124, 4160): 1.05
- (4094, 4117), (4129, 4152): 1.06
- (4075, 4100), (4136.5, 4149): 1.05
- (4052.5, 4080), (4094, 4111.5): 0.90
